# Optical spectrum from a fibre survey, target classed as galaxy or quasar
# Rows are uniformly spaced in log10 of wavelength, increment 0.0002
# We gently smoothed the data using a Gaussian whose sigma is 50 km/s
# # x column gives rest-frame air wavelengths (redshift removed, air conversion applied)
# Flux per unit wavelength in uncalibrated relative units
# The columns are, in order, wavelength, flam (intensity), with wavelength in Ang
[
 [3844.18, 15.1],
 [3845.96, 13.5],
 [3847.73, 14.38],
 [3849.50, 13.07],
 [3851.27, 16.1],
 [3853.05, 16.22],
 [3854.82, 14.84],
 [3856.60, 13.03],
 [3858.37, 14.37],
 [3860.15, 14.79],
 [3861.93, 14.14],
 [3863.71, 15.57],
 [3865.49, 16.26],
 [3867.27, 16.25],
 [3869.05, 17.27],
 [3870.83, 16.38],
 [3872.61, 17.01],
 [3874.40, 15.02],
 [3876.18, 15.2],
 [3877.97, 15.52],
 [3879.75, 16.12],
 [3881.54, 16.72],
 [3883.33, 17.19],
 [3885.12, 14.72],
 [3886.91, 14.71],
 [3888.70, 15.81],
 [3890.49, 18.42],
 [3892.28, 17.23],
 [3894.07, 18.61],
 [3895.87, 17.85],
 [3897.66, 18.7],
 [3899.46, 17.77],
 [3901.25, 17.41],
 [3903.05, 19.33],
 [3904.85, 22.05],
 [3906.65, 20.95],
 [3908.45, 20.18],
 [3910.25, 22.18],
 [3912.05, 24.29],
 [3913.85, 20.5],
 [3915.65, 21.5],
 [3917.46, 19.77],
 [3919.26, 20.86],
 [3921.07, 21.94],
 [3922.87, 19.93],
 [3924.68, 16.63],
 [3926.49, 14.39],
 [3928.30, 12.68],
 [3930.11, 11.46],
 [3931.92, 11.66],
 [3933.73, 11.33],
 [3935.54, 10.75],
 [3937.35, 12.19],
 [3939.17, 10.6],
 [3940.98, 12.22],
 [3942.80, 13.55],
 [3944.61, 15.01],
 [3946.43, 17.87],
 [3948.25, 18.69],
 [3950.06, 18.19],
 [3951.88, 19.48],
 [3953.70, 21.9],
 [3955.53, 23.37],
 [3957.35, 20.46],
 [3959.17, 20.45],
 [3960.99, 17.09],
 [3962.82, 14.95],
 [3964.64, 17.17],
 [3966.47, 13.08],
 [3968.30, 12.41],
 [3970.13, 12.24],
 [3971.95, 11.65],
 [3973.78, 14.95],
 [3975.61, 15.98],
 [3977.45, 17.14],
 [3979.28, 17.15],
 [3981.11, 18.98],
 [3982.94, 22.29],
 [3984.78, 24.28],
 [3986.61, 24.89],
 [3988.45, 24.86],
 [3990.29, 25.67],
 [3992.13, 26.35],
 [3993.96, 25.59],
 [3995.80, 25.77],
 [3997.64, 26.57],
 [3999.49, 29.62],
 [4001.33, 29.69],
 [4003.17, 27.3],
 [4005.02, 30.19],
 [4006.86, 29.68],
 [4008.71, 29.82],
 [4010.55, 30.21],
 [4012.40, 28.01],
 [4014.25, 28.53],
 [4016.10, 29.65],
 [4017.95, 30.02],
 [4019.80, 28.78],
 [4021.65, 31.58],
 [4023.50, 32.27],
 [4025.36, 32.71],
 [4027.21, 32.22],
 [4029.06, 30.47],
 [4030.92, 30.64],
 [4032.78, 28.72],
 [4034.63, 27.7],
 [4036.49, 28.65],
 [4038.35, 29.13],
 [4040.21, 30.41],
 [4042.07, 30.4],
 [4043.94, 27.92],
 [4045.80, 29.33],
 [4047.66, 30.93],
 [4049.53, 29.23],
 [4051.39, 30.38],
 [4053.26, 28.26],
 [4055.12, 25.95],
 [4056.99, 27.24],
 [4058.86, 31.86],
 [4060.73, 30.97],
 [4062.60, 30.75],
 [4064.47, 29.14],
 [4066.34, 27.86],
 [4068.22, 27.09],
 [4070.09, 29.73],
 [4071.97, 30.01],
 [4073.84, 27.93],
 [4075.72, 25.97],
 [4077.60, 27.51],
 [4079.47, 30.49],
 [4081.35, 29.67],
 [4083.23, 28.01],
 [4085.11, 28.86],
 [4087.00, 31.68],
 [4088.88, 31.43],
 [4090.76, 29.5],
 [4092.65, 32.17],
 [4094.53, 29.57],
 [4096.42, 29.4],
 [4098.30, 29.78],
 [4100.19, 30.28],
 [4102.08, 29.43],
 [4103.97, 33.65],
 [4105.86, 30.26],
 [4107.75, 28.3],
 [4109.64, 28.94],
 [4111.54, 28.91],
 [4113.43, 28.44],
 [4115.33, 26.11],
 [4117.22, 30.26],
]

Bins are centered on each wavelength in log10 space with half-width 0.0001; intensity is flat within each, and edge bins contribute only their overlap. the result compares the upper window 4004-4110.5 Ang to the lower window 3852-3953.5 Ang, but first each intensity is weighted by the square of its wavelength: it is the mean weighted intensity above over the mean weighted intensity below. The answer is 1.92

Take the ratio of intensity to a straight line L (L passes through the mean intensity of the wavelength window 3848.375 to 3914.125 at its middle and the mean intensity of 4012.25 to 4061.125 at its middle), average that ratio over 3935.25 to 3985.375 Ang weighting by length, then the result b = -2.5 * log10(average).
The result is 0.38 mag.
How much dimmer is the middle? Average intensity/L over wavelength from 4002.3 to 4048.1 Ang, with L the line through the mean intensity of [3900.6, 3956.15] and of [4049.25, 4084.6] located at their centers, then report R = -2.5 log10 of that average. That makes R -0.174 mag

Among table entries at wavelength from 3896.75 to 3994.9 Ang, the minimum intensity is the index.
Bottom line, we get 10.6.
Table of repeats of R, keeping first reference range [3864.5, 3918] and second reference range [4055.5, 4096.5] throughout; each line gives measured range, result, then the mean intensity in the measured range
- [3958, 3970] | 0.39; 15.7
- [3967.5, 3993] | 0.22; 19.2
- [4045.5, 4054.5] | -0.07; 29.5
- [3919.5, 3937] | 0.35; 14.7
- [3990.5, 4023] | -0.14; 28.7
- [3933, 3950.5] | 0.45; 14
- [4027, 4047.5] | -0.10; 29.6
